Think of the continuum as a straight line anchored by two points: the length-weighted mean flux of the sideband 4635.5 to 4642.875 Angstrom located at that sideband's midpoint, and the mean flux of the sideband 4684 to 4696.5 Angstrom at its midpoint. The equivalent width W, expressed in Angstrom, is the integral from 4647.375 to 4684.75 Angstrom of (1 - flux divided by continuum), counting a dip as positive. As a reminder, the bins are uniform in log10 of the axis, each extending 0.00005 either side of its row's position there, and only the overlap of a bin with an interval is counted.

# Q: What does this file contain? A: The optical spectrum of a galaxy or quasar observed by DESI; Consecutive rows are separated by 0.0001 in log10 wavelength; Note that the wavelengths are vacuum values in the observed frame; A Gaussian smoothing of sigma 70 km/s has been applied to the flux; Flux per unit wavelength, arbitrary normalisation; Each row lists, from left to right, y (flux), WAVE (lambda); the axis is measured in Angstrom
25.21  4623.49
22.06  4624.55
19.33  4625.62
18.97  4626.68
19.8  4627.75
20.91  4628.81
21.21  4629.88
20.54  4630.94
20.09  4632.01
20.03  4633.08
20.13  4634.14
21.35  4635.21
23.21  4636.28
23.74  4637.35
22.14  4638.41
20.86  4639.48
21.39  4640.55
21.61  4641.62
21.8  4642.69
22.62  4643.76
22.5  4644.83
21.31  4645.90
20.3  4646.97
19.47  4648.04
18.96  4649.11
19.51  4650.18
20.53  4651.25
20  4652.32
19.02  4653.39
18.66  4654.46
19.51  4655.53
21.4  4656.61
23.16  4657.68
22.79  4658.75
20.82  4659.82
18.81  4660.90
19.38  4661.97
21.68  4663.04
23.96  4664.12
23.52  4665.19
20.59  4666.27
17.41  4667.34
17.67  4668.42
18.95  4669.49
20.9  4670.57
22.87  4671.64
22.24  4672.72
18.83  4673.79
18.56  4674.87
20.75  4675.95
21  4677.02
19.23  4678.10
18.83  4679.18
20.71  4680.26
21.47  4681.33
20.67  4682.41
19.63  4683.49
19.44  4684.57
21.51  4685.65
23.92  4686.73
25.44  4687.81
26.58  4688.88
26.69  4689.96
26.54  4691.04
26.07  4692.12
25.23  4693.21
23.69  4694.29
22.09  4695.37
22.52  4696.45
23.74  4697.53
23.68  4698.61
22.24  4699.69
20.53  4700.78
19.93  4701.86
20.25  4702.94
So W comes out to 4.6 Angstrom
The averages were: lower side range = 22.1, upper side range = 24.2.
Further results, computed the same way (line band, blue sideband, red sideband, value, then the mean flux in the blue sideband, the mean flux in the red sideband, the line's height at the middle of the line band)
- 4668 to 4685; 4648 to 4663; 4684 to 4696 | 1.9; 20.2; 24.3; 22.7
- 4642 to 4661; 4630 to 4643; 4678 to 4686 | 0.3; 21.4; 20.2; 21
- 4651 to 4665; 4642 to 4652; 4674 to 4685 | -0.2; 20.8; 20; 20.5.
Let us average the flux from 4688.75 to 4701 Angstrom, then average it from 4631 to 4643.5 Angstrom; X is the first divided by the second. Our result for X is 1.12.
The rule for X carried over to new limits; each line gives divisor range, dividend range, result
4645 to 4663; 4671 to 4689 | 1.04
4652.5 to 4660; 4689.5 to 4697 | 1.19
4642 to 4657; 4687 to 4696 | 1.24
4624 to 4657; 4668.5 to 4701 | 1.07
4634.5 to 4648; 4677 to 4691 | 1.02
